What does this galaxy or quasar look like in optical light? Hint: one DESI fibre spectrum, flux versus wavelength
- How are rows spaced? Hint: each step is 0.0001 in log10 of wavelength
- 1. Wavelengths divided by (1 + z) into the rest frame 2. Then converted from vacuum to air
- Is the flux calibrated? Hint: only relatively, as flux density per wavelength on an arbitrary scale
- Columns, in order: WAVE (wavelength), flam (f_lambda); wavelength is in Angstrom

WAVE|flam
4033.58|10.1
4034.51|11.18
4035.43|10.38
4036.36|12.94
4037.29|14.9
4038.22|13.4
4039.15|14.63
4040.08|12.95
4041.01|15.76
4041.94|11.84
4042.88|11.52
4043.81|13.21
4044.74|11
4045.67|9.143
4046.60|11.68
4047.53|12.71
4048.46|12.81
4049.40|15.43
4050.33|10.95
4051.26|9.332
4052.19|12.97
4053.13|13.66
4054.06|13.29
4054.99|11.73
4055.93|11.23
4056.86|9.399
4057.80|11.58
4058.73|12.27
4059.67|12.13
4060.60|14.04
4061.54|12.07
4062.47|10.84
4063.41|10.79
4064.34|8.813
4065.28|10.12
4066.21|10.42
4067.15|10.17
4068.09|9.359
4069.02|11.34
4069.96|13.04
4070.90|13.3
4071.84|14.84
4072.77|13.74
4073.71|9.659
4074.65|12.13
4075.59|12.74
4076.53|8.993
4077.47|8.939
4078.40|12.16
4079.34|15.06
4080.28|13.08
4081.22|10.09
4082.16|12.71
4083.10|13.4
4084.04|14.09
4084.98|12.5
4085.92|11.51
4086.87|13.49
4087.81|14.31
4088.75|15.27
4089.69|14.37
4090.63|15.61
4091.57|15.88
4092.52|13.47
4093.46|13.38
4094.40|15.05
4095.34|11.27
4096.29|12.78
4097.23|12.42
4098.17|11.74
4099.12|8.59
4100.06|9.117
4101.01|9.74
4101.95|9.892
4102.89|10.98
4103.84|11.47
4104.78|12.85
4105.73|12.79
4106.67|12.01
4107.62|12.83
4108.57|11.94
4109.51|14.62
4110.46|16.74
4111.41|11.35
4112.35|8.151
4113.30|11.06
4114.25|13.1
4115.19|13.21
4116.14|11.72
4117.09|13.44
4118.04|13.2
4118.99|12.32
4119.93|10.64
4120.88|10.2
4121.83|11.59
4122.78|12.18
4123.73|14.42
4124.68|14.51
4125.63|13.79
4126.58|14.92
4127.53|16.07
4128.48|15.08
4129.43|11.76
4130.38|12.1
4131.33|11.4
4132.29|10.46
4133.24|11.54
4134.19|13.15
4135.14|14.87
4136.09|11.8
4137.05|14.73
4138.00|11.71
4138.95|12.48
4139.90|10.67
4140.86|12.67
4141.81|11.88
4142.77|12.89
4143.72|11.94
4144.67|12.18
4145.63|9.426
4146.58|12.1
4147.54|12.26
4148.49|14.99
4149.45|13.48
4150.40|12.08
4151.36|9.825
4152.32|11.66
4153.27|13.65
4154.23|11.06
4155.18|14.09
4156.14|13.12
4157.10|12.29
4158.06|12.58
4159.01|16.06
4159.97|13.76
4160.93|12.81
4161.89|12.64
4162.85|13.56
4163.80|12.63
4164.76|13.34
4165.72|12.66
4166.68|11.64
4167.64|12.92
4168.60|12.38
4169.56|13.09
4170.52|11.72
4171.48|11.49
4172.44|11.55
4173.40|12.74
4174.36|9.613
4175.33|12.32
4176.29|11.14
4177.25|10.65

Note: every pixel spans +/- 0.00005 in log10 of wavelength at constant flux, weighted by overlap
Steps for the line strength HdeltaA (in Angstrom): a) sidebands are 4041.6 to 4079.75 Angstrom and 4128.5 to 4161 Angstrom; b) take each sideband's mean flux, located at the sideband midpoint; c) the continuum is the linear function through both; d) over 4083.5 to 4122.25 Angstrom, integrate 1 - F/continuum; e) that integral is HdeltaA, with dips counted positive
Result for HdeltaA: -1.16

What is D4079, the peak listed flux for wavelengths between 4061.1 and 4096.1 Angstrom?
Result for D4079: 15.88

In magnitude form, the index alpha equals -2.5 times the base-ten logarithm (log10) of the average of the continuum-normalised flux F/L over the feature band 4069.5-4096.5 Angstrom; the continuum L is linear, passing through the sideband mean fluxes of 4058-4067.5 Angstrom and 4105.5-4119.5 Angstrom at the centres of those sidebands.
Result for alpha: -0.109 mag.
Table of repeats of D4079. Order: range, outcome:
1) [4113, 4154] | 16.07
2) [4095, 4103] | 12.78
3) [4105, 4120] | 16.74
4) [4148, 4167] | 16.06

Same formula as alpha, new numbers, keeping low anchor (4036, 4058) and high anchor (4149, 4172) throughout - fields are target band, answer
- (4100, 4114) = 0.068 mag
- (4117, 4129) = -0.055 mag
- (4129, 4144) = 0.033 mag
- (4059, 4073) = 0.074 mag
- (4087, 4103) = -0.009 mag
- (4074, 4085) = 0.035 mag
